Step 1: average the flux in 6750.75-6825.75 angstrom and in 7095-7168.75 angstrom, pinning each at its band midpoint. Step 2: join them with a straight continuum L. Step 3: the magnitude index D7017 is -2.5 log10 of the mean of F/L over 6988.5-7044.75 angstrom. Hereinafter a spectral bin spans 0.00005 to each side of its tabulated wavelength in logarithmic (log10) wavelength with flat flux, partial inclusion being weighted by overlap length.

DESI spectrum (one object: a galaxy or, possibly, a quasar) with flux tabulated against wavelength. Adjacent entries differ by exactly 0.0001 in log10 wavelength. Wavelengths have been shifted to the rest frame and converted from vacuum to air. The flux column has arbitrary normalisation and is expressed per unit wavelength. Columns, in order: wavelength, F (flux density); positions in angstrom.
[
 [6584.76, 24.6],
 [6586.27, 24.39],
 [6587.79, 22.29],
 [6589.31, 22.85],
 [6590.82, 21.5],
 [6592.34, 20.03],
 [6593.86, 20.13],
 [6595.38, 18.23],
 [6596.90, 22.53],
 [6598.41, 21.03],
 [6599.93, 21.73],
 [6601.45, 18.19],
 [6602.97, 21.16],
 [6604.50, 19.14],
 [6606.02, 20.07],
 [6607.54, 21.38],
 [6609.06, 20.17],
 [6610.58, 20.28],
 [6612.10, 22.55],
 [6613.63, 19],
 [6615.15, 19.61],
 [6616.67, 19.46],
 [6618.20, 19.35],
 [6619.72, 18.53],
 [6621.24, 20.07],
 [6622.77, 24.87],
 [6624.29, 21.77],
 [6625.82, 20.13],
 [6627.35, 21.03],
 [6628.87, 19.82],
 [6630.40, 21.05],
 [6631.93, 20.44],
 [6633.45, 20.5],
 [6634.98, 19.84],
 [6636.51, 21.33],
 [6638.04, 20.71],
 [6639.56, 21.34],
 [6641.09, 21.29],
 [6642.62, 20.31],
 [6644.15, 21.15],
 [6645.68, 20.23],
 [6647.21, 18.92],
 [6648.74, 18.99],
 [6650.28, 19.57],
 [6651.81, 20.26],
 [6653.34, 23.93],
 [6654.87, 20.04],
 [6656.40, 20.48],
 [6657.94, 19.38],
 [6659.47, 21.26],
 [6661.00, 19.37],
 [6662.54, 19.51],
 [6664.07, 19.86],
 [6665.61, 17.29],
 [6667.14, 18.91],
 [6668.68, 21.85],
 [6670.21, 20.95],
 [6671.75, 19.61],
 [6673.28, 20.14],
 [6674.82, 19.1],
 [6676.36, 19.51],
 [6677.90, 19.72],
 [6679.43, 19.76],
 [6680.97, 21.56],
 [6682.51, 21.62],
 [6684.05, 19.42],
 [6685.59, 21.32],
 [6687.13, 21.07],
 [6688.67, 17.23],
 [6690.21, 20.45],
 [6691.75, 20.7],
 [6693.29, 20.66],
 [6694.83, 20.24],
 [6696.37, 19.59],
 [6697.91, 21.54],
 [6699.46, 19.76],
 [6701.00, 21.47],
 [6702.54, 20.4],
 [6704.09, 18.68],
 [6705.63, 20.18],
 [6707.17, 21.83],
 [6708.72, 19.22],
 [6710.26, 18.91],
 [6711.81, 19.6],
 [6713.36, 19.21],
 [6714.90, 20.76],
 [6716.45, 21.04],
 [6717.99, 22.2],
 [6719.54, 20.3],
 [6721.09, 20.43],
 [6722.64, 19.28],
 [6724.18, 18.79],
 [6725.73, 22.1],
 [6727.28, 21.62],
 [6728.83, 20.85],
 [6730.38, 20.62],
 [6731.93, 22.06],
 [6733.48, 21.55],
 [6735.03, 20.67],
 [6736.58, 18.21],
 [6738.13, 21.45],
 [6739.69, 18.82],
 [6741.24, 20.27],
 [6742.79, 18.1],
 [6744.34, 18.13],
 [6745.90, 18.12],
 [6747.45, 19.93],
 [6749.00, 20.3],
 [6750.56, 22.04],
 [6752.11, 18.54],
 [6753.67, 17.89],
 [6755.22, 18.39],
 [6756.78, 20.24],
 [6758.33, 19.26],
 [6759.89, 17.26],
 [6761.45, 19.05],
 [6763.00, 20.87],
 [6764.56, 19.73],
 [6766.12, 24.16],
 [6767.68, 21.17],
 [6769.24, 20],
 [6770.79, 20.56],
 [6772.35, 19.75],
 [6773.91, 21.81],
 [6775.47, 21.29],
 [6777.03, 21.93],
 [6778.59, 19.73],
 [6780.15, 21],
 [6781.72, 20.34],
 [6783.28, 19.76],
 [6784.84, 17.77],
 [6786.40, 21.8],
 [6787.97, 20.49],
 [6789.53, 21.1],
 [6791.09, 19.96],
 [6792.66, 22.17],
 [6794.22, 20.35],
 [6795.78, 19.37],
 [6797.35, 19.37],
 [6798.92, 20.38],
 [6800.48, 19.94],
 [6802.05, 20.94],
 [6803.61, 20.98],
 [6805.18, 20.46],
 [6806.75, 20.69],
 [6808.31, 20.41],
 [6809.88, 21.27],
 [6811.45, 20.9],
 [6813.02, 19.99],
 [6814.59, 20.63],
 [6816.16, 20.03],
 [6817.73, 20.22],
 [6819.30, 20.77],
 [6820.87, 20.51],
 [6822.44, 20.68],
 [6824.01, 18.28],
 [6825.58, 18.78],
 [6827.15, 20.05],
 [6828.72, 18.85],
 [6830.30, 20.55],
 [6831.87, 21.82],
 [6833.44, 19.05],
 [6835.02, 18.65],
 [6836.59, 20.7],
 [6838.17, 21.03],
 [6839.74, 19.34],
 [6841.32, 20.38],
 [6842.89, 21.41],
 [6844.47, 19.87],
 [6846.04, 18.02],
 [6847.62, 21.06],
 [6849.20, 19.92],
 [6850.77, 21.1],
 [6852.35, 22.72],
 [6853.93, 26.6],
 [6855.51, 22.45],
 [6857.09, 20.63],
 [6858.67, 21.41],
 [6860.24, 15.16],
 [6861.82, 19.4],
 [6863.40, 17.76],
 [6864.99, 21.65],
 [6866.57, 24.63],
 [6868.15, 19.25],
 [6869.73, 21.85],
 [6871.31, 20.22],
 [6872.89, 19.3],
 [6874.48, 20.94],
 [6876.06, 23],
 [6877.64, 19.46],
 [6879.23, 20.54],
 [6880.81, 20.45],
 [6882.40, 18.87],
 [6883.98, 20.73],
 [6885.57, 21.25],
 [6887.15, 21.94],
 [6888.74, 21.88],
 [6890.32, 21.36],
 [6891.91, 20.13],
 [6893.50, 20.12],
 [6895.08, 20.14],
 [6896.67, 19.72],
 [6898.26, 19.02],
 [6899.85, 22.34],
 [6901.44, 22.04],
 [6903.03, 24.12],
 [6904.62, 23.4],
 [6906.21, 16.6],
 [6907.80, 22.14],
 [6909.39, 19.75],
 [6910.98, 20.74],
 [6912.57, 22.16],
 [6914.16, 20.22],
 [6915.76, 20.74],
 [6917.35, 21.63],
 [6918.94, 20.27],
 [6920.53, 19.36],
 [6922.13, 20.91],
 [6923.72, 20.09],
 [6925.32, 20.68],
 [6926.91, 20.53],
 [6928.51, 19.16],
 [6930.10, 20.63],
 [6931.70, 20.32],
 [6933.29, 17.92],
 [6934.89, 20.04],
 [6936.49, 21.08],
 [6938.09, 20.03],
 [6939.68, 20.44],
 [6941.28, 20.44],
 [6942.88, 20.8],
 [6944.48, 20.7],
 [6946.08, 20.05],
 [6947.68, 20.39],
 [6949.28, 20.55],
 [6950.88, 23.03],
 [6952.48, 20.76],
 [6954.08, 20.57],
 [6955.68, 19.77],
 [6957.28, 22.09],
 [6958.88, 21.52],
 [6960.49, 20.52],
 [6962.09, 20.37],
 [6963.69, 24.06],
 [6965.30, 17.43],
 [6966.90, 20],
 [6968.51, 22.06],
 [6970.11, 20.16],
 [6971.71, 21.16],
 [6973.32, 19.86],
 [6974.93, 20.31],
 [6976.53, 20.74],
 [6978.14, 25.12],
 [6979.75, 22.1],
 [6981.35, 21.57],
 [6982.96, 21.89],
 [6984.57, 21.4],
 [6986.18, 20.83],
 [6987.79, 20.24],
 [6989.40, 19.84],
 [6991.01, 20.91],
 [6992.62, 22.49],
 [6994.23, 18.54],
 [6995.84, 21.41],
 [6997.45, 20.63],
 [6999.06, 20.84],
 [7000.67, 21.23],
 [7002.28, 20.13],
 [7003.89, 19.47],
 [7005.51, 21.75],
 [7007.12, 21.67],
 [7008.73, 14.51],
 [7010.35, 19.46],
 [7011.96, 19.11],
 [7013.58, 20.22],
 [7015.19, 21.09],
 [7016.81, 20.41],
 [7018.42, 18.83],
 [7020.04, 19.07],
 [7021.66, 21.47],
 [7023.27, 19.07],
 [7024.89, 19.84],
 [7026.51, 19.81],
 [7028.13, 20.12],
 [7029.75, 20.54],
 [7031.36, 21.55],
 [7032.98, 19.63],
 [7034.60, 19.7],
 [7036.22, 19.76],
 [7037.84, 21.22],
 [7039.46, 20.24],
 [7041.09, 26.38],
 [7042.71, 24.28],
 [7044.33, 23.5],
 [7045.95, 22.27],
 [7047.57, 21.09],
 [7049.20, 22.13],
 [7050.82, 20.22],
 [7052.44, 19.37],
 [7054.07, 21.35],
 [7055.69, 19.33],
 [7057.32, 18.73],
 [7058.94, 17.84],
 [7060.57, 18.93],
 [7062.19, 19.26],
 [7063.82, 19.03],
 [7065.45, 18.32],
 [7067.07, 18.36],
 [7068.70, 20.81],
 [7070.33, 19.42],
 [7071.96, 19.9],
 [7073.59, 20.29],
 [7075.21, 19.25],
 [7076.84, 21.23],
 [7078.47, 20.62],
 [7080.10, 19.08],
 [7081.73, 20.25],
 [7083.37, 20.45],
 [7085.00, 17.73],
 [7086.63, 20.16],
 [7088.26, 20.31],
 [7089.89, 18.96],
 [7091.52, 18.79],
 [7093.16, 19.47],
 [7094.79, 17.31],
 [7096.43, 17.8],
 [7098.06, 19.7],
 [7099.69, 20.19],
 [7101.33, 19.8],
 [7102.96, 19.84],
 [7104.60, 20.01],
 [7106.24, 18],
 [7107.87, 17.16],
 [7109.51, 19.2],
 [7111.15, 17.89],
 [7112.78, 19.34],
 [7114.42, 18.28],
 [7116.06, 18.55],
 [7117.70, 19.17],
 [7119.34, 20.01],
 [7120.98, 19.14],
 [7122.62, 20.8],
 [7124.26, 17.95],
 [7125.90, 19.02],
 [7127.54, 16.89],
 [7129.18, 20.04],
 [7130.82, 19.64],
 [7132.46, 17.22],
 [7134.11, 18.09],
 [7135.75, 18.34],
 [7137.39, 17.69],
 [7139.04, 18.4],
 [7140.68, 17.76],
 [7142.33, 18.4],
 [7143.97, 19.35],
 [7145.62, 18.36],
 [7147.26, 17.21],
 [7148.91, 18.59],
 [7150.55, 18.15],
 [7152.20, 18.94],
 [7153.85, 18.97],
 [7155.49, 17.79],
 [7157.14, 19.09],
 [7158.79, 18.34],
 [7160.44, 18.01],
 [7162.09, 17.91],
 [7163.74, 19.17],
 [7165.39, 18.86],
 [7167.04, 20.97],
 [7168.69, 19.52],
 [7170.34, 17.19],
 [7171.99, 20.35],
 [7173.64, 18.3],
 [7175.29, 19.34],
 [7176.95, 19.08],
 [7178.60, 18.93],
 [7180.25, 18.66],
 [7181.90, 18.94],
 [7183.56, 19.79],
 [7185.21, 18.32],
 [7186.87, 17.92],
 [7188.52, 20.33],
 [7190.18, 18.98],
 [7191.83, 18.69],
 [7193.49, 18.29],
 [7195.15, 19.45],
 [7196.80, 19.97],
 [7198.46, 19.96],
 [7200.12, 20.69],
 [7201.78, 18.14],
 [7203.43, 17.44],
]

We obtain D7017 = -0.07 mag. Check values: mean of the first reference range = 20.3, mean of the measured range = 20.5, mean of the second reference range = 18.7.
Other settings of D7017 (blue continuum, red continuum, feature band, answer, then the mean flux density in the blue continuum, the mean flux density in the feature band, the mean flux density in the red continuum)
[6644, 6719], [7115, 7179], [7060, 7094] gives -0.036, 20.2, 19.6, 18.7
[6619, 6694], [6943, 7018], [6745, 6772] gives 0.033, 20.3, 19.8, 20.7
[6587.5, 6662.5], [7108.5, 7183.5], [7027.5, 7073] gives -0.078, 20.5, 20.5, 18.7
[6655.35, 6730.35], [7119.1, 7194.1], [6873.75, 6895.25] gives -0.065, 20.2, 20.8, 18.7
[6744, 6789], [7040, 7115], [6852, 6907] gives -0.047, 20.1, 20.9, 19.8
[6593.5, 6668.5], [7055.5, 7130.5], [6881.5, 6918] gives -0.066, 20.3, 20.9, 19.2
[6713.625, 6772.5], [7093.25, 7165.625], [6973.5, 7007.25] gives -0.102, 20.1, 21.1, 18.7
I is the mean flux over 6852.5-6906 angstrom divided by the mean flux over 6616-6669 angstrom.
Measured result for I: 1.0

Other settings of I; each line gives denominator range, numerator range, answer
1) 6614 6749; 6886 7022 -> 1.02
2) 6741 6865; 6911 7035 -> 1.02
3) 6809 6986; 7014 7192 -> 0.94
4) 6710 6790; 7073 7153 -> 0.94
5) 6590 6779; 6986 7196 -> 0.96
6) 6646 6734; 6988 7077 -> 1.00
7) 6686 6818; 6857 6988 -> 1.02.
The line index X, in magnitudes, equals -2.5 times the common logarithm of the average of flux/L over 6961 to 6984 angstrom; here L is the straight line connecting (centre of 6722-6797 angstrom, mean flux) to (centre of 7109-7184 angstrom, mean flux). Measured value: -0.10 mag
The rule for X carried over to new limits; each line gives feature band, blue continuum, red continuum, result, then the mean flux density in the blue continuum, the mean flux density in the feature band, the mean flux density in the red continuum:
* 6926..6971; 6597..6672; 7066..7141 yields -0.06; 20.4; 20.6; 19.1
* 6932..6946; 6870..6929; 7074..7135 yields 0.01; 20.7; 20.2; 19.1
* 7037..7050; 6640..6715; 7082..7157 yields -0.19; 20.1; 22.6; 18.8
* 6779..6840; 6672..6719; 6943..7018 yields 0.01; 20.2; 20.2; 20.7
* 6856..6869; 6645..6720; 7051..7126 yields -0.02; 20.2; 20.1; 19.3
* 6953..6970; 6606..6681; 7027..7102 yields -0.04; 20.3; 20.8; 20.1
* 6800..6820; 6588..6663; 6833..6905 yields 0.01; 20.5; 20.6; 20.8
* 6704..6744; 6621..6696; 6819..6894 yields 0.01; 20.4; 20.3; 20.5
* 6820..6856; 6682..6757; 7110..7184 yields -0.04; 20.1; 20.5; 18.7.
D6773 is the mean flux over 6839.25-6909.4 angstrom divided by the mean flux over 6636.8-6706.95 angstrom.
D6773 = 1.0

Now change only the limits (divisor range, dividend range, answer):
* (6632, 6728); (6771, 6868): 1.01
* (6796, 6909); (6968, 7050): 1.01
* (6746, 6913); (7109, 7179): 0.91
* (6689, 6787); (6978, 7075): 1.01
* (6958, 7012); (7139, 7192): 0.91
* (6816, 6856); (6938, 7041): 1.01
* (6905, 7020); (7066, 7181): 0.92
